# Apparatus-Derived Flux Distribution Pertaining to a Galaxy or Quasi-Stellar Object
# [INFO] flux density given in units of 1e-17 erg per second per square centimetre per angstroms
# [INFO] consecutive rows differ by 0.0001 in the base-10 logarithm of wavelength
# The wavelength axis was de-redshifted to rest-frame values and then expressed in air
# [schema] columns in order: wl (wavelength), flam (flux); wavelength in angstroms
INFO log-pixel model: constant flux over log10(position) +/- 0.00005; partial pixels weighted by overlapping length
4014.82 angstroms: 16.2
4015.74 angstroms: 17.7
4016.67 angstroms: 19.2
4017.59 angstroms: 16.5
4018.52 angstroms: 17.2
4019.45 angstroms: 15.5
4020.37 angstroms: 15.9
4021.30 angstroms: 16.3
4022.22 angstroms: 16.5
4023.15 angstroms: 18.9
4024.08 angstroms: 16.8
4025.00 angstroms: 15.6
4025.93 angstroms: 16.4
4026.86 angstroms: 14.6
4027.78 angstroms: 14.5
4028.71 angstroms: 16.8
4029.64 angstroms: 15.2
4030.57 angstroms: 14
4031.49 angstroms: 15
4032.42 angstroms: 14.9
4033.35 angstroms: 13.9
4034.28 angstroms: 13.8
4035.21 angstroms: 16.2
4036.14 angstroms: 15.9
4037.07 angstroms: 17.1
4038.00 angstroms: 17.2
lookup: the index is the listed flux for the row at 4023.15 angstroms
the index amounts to 18.9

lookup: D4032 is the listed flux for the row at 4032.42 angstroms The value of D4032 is 14.9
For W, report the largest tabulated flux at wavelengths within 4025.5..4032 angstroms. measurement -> 16.8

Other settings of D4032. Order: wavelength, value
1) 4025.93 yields 16.4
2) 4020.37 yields 15.9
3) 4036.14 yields 15.9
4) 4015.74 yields 17.7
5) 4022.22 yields 16.5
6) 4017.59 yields 16.5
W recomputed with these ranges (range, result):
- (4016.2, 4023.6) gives 19.2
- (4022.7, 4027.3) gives 18.9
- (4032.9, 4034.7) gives 13.9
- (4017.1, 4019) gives 17.2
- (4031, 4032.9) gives 15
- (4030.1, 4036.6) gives 16.2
